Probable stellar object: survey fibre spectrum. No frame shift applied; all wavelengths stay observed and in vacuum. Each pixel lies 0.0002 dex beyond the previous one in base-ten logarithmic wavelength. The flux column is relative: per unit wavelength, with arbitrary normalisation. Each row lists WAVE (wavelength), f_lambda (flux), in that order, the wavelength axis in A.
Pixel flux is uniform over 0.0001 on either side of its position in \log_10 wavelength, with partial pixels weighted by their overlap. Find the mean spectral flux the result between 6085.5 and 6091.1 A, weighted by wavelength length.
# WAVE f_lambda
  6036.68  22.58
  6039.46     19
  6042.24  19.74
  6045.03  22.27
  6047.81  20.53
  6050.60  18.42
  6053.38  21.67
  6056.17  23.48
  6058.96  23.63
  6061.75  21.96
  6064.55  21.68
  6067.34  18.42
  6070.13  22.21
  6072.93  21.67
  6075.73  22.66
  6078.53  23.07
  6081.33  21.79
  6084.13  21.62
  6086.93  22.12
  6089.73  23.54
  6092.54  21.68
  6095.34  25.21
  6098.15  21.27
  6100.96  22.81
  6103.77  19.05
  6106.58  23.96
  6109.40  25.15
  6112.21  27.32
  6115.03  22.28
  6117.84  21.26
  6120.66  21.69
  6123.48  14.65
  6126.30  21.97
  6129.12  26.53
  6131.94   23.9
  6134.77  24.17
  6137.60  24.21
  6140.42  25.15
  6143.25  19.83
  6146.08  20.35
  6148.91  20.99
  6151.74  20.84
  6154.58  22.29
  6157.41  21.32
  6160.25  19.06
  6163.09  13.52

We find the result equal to 22.8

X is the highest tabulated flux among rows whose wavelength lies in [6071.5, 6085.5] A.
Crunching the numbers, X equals 23.07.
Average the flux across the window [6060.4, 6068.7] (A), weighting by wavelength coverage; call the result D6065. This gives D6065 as 20.7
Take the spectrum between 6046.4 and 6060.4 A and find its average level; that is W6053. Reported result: 21.6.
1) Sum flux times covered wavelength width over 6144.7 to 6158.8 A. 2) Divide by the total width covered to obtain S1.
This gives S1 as 21.2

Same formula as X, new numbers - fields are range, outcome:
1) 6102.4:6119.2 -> 27.32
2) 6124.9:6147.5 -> 26.53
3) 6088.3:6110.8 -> 25.21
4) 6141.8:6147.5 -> 20.35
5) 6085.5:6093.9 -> 23.54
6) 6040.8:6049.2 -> 22.27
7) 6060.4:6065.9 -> 21.96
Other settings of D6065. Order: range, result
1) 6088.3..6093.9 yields 22.6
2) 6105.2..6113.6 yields 25.5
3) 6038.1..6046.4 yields 20.3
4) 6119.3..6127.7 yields 19.4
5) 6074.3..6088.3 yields 22.3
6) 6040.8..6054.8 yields 20.5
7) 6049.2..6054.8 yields 20.1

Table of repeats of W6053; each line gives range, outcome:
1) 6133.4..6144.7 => 23.3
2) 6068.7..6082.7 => 22.3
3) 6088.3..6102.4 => 22.9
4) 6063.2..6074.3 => 21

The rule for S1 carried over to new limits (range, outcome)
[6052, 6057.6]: 22.6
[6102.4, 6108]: 21.5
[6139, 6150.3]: 21.6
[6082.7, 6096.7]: 22.8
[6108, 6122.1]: 23.5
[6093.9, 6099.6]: 23.2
